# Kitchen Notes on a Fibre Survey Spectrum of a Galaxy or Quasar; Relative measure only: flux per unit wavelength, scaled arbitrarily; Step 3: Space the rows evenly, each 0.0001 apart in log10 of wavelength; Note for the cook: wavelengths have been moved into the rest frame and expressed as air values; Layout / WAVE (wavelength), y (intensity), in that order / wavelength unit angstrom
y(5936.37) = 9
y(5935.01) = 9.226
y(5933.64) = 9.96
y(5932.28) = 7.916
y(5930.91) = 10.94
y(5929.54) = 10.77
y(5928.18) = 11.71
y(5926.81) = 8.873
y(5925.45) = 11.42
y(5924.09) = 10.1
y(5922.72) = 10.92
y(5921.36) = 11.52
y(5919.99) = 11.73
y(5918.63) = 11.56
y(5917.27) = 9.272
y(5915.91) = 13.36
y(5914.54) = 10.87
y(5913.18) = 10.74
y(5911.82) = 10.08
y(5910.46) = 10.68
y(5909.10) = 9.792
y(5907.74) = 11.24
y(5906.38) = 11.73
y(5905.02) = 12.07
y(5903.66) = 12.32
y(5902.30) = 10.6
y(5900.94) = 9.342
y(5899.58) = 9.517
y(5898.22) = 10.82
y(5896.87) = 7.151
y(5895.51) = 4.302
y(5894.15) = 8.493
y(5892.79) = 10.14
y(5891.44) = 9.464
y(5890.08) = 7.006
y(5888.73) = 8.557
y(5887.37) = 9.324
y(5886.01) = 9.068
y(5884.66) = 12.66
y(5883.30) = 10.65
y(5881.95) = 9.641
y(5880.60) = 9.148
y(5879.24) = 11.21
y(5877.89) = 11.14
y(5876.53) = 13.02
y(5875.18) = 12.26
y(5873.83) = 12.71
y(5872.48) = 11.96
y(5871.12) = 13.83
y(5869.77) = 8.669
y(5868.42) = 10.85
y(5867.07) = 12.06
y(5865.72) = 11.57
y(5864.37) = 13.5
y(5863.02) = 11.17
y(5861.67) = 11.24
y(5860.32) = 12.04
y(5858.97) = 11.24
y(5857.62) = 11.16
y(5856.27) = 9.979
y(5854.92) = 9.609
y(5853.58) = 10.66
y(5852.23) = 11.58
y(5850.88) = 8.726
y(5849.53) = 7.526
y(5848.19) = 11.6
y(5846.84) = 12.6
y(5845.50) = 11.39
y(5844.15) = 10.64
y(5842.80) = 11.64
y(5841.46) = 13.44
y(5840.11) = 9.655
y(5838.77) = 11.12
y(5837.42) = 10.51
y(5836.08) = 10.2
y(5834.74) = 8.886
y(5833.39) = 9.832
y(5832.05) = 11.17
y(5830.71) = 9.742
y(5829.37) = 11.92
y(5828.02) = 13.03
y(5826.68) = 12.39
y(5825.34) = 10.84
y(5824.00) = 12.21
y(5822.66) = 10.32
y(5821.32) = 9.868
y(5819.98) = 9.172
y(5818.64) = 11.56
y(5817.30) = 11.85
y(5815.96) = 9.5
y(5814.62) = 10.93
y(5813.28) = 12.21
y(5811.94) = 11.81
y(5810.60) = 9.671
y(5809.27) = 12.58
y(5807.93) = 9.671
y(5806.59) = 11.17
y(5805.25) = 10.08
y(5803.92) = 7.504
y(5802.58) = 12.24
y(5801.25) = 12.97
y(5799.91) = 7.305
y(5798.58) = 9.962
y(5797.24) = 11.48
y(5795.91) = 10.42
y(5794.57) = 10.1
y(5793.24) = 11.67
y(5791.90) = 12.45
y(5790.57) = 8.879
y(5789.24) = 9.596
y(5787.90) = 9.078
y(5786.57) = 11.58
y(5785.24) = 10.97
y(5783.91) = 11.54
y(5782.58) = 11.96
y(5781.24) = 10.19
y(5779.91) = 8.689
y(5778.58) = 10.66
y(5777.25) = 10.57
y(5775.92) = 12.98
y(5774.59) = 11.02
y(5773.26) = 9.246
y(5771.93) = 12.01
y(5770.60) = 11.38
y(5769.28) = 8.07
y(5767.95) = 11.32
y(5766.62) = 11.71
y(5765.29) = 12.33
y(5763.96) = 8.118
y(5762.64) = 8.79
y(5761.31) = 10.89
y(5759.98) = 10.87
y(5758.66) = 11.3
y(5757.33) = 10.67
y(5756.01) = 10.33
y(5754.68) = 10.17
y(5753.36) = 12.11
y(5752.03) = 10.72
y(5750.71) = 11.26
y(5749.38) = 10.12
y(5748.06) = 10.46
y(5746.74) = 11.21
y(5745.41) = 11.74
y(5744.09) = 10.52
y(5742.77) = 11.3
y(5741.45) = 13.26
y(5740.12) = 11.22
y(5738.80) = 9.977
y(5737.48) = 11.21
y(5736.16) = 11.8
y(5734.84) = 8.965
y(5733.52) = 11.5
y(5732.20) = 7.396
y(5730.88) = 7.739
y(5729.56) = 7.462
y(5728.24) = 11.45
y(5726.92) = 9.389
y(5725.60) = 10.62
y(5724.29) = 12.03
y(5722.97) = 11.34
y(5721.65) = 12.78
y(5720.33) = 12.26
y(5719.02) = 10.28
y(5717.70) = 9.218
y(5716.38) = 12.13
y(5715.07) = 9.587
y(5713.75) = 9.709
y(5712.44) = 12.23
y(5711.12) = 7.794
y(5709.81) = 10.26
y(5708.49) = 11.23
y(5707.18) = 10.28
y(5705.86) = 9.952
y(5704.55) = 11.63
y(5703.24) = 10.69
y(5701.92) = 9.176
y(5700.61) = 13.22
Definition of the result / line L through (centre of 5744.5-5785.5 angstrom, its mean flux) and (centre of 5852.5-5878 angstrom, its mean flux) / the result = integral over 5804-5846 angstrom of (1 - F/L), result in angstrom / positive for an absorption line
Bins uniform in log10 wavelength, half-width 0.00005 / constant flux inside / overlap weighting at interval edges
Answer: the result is 1.2 angstrom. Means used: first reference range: 10.8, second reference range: 11.5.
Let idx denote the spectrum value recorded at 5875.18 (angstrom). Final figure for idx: 12.26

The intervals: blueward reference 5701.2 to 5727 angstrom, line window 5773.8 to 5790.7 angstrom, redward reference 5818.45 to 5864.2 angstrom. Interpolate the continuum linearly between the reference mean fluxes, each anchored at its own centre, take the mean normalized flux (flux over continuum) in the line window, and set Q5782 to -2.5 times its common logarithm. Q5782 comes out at 0.01 mag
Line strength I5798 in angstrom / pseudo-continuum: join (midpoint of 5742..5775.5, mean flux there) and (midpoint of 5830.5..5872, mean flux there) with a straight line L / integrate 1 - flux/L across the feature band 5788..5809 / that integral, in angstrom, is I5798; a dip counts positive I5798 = 0.85 angstrom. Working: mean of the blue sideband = 10.7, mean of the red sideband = 10.9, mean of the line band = 10.4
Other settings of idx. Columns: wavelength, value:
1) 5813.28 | 12.21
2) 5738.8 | 9.977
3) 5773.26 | 9.246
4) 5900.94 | 9.342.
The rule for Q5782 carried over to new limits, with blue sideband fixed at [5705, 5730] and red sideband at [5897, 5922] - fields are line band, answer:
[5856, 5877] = -0.09 mag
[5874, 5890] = 0.03 mag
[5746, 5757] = -0.02 mag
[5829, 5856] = 0.02 mag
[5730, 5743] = 0.02 mag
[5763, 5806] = 0.01 mag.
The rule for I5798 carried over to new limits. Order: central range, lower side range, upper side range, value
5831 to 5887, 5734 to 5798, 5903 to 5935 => -1.03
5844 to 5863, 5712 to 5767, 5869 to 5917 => -0.51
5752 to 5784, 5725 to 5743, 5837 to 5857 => -1.03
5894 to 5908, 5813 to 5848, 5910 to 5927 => 1.47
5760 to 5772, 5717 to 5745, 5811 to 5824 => 0.25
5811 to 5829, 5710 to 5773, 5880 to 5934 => -1.41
